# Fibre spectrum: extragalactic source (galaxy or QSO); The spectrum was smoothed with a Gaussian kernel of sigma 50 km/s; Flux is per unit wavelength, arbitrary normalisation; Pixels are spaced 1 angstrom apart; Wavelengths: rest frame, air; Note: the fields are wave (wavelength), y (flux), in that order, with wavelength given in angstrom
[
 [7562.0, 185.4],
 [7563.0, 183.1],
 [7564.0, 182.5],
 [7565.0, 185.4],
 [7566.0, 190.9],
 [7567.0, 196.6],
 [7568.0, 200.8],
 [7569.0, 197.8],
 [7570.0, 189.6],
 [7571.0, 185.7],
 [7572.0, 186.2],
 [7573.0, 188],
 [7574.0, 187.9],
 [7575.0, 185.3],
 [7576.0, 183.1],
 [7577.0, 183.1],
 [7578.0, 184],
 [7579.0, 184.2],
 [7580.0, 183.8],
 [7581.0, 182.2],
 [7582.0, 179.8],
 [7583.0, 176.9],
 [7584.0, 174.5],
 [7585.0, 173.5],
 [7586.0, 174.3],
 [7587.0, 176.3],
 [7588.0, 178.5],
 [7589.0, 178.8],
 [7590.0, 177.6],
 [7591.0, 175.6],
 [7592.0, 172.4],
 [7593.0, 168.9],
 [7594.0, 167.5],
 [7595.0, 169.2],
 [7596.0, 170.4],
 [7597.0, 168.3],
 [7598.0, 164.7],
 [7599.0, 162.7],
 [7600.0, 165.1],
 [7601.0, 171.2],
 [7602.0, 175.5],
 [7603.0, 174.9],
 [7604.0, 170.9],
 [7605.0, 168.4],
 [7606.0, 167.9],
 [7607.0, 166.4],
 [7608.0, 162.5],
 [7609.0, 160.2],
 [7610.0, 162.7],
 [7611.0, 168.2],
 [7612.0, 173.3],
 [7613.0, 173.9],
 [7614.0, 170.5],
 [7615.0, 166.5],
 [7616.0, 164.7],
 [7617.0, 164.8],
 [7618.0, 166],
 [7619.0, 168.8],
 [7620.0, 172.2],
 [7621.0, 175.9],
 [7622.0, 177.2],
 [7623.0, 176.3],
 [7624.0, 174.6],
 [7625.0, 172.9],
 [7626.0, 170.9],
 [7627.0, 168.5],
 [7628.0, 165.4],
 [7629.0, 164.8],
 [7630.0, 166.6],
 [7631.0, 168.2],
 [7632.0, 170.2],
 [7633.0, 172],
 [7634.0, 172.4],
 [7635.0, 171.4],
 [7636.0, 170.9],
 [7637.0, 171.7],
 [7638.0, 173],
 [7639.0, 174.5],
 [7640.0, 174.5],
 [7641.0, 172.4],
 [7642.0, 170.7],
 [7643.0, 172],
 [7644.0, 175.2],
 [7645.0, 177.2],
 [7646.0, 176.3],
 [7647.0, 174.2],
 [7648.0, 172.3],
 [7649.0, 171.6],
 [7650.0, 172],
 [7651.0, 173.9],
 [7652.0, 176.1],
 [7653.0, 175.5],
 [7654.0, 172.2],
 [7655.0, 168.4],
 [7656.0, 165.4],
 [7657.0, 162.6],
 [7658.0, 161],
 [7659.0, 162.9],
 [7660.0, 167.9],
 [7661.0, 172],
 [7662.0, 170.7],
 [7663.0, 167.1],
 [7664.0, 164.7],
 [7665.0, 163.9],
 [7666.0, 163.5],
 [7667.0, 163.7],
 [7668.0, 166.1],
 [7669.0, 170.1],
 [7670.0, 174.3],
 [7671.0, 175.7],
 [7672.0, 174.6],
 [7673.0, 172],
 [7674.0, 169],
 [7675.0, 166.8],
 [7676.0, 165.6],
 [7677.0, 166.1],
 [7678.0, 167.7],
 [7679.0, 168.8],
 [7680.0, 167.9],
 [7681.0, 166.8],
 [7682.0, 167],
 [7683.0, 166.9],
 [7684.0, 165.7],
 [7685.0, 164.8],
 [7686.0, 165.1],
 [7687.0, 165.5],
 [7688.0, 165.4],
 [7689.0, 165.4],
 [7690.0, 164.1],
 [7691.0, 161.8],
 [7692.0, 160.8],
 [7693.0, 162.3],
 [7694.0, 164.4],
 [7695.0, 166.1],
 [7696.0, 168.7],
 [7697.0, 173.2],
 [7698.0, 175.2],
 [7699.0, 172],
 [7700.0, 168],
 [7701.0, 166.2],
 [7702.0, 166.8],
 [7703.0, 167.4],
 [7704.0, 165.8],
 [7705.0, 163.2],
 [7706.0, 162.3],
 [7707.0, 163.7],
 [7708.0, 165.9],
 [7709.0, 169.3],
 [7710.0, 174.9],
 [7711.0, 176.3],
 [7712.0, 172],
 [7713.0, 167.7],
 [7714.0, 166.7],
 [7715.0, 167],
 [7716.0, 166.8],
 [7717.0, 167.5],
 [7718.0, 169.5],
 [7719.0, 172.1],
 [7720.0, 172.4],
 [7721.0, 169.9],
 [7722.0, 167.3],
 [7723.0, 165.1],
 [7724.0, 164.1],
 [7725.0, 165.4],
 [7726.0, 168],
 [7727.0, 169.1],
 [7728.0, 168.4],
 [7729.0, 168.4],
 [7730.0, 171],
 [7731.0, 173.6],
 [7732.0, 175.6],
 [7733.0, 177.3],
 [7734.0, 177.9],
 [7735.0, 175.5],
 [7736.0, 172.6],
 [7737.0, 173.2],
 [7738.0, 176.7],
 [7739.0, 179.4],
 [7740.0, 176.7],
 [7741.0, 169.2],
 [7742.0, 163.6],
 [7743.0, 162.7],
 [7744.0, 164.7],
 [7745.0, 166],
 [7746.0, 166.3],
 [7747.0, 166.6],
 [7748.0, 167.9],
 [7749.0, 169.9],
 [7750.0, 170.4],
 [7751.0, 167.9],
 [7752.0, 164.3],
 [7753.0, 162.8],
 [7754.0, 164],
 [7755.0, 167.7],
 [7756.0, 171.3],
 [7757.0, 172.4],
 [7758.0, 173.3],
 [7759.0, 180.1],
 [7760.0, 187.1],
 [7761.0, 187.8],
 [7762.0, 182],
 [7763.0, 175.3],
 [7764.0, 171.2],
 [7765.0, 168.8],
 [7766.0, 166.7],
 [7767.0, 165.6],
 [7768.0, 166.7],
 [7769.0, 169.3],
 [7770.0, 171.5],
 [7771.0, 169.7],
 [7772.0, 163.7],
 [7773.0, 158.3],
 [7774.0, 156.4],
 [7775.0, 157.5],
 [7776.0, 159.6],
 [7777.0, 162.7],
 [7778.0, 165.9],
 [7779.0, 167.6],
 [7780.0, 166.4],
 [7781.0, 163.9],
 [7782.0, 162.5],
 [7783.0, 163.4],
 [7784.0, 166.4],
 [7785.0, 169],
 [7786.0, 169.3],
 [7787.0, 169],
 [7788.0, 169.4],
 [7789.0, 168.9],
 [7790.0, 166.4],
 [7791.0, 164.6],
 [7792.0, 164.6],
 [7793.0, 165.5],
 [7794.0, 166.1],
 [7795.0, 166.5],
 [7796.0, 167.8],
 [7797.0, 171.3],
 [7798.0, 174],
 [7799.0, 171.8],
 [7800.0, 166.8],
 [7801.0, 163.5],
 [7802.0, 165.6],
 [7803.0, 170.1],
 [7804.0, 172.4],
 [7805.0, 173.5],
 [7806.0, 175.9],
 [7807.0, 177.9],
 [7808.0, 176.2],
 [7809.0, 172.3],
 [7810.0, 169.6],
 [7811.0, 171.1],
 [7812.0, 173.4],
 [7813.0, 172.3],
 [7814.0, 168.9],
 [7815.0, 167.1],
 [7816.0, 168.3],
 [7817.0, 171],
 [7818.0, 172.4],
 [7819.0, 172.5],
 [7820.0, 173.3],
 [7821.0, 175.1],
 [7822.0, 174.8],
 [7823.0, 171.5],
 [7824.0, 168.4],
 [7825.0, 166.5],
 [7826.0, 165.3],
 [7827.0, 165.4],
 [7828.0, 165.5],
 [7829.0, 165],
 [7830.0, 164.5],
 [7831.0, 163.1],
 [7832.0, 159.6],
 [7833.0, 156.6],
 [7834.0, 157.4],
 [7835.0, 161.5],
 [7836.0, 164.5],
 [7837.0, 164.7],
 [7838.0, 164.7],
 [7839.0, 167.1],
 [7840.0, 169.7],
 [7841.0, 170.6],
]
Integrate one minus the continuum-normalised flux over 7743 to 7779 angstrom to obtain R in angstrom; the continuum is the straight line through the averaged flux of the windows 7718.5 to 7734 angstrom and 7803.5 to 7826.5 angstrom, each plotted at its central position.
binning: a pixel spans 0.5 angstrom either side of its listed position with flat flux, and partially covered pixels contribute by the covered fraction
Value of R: 0.5 angstrom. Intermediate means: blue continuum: 170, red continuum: 172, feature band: 169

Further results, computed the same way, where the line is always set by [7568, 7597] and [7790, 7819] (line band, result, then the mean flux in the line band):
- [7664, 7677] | 0.6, 169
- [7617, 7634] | 0.7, 171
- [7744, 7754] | 0.3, 167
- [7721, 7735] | 0.3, 170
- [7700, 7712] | 0.5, 168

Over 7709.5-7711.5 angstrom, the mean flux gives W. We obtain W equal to 176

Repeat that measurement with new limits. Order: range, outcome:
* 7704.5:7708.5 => 164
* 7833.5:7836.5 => 161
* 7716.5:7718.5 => 168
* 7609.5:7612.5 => 168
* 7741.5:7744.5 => 164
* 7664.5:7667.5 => 164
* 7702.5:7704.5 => 167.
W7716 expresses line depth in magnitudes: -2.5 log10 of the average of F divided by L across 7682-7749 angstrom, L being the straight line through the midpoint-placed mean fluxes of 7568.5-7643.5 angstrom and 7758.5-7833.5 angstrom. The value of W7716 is 0.01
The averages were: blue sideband 173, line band 169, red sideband 169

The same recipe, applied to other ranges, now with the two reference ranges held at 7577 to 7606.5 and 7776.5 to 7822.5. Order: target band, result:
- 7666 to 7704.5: 0.03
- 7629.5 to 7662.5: 0.01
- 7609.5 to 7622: 0.03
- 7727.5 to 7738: -0.02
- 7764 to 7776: 0.03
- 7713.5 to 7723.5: 0.02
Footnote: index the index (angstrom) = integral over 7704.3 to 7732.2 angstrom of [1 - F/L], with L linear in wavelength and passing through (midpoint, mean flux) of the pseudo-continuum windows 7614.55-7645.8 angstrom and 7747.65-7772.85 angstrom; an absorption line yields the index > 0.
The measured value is 0.39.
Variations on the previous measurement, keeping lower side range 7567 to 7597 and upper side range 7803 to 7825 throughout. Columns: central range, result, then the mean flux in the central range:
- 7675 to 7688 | 0.8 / 166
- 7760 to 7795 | 1.2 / 167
